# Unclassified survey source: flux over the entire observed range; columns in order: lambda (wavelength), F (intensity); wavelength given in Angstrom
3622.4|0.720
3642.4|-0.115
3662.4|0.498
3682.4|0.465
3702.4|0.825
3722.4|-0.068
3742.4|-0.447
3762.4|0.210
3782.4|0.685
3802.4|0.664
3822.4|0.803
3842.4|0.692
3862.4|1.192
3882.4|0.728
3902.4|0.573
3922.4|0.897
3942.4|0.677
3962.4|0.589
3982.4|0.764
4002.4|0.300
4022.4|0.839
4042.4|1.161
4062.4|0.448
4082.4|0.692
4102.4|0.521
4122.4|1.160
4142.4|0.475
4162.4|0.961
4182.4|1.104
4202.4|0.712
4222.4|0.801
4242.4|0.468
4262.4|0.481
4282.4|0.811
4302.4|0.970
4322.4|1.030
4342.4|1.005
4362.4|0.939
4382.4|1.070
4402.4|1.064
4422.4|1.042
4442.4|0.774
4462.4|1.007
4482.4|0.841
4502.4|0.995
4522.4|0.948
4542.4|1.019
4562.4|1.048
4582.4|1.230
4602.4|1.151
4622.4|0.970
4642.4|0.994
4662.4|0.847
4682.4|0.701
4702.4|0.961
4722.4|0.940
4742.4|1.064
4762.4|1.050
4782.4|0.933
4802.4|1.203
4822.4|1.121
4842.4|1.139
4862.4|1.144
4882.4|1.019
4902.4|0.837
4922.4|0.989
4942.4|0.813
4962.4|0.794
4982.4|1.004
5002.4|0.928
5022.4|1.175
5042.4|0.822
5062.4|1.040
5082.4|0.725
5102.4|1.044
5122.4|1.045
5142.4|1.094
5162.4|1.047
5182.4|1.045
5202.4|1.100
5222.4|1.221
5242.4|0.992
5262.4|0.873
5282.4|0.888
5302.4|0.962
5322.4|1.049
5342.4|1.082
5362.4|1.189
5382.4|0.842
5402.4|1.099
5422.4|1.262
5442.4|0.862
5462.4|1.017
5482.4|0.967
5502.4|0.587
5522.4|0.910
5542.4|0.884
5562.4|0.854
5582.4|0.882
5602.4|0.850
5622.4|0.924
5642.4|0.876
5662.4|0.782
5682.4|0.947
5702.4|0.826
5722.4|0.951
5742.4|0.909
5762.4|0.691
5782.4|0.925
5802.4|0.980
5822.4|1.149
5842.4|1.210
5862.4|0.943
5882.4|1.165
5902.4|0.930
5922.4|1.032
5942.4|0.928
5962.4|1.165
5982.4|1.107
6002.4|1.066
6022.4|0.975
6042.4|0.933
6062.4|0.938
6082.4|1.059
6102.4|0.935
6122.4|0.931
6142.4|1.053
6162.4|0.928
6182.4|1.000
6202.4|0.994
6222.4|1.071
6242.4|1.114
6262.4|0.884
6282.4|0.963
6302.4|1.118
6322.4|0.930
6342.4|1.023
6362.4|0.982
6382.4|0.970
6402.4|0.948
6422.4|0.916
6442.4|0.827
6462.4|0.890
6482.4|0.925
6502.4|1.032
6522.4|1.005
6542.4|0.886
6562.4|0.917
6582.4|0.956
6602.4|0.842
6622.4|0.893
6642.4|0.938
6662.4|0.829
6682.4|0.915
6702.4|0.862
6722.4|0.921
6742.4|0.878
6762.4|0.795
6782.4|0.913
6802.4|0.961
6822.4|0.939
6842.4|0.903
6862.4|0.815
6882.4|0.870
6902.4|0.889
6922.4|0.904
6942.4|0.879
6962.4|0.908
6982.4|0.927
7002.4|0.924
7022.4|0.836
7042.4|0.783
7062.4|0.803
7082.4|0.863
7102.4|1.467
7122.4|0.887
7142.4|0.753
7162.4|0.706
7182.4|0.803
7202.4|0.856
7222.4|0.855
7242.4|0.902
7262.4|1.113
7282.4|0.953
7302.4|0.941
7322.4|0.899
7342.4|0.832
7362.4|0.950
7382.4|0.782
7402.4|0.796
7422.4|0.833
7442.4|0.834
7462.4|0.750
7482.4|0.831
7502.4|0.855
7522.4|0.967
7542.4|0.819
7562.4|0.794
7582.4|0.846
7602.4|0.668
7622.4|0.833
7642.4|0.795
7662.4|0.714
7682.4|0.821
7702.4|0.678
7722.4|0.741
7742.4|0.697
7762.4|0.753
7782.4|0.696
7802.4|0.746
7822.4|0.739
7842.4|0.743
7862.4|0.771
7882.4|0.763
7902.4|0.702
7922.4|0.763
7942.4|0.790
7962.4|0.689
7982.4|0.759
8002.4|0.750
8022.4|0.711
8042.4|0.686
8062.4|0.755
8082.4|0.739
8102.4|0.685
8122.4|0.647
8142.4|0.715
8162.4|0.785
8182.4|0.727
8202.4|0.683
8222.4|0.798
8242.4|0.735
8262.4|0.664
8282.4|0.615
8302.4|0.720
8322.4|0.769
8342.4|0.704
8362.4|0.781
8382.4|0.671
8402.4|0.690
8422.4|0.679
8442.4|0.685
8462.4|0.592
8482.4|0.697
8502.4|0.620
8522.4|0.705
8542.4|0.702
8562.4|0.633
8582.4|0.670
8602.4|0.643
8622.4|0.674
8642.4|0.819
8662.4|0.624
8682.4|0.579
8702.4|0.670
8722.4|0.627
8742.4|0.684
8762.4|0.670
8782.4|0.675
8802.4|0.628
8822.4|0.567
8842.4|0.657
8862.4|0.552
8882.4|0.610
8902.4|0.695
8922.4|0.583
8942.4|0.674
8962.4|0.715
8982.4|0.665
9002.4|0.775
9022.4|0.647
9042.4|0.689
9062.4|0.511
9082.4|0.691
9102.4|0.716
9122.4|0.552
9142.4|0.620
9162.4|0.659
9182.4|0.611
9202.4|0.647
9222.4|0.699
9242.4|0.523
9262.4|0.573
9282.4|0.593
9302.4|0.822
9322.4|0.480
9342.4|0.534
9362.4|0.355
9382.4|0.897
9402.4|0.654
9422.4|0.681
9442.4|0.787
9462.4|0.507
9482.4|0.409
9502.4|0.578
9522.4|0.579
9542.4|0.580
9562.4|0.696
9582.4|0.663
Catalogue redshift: 0.081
